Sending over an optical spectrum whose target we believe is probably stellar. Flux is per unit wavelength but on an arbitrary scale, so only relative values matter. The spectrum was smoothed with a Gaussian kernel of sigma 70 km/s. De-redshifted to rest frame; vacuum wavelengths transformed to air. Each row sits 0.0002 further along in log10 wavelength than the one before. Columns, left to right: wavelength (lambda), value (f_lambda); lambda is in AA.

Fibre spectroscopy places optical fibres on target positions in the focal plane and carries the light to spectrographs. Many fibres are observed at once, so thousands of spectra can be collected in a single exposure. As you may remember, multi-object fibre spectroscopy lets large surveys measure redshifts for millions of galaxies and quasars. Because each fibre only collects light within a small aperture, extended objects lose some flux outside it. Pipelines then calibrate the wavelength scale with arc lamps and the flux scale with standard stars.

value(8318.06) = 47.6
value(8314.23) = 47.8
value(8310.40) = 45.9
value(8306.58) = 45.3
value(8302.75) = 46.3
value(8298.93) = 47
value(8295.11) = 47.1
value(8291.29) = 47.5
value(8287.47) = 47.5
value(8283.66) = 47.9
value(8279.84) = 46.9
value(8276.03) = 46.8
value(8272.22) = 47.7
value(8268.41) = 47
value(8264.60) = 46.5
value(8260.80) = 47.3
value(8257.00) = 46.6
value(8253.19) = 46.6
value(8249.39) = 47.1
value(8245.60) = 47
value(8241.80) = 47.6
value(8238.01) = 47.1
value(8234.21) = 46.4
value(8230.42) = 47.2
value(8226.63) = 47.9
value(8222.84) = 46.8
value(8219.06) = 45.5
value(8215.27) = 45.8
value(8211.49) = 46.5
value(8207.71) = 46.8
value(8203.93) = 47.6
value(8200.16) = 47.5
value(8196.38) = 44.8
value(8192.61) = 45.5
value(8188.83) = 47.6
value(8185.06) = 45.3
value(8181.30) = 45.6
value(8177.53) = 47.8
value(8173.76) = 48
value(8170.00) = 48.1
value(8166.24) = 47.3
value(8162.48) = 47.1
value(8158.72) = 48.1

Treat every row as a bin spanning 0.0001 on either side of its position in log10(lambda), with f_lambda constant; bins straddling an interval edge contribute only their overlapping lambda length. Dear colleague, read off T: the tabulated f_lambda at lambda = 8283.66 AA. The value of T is 47.9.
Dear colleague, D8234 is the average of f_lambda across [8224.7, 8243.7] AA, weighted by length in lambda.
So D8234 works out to 47.2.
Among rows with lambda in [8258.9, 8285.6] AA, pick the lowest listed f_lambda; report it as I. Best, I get 46.5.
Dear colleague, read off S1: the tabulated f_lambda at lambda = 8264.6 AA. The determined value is 46.5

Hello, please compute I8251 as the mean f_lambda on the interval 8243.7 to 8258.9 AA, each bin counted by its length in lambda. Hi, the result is 46.8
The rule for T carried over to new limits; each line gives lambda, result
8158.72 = 48.1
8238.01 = 47.1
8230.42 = 47.2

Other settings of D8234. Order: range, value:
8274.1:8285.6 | 47.2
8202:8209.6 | 47.2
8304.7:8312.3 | 45.6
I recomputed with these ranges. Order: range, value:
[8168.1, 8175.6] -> 48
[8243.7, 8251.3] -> 47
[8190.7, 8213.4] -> 44.8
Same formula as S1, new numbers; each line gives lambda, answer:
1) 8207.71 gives 46.8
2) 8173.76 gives 48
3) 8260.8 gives 47.3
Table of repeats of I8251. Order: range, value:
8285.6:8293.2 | 47.5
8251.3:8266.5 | 46.8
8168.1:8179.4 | 48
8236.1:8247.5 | 47.2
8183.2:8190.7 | 46.5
